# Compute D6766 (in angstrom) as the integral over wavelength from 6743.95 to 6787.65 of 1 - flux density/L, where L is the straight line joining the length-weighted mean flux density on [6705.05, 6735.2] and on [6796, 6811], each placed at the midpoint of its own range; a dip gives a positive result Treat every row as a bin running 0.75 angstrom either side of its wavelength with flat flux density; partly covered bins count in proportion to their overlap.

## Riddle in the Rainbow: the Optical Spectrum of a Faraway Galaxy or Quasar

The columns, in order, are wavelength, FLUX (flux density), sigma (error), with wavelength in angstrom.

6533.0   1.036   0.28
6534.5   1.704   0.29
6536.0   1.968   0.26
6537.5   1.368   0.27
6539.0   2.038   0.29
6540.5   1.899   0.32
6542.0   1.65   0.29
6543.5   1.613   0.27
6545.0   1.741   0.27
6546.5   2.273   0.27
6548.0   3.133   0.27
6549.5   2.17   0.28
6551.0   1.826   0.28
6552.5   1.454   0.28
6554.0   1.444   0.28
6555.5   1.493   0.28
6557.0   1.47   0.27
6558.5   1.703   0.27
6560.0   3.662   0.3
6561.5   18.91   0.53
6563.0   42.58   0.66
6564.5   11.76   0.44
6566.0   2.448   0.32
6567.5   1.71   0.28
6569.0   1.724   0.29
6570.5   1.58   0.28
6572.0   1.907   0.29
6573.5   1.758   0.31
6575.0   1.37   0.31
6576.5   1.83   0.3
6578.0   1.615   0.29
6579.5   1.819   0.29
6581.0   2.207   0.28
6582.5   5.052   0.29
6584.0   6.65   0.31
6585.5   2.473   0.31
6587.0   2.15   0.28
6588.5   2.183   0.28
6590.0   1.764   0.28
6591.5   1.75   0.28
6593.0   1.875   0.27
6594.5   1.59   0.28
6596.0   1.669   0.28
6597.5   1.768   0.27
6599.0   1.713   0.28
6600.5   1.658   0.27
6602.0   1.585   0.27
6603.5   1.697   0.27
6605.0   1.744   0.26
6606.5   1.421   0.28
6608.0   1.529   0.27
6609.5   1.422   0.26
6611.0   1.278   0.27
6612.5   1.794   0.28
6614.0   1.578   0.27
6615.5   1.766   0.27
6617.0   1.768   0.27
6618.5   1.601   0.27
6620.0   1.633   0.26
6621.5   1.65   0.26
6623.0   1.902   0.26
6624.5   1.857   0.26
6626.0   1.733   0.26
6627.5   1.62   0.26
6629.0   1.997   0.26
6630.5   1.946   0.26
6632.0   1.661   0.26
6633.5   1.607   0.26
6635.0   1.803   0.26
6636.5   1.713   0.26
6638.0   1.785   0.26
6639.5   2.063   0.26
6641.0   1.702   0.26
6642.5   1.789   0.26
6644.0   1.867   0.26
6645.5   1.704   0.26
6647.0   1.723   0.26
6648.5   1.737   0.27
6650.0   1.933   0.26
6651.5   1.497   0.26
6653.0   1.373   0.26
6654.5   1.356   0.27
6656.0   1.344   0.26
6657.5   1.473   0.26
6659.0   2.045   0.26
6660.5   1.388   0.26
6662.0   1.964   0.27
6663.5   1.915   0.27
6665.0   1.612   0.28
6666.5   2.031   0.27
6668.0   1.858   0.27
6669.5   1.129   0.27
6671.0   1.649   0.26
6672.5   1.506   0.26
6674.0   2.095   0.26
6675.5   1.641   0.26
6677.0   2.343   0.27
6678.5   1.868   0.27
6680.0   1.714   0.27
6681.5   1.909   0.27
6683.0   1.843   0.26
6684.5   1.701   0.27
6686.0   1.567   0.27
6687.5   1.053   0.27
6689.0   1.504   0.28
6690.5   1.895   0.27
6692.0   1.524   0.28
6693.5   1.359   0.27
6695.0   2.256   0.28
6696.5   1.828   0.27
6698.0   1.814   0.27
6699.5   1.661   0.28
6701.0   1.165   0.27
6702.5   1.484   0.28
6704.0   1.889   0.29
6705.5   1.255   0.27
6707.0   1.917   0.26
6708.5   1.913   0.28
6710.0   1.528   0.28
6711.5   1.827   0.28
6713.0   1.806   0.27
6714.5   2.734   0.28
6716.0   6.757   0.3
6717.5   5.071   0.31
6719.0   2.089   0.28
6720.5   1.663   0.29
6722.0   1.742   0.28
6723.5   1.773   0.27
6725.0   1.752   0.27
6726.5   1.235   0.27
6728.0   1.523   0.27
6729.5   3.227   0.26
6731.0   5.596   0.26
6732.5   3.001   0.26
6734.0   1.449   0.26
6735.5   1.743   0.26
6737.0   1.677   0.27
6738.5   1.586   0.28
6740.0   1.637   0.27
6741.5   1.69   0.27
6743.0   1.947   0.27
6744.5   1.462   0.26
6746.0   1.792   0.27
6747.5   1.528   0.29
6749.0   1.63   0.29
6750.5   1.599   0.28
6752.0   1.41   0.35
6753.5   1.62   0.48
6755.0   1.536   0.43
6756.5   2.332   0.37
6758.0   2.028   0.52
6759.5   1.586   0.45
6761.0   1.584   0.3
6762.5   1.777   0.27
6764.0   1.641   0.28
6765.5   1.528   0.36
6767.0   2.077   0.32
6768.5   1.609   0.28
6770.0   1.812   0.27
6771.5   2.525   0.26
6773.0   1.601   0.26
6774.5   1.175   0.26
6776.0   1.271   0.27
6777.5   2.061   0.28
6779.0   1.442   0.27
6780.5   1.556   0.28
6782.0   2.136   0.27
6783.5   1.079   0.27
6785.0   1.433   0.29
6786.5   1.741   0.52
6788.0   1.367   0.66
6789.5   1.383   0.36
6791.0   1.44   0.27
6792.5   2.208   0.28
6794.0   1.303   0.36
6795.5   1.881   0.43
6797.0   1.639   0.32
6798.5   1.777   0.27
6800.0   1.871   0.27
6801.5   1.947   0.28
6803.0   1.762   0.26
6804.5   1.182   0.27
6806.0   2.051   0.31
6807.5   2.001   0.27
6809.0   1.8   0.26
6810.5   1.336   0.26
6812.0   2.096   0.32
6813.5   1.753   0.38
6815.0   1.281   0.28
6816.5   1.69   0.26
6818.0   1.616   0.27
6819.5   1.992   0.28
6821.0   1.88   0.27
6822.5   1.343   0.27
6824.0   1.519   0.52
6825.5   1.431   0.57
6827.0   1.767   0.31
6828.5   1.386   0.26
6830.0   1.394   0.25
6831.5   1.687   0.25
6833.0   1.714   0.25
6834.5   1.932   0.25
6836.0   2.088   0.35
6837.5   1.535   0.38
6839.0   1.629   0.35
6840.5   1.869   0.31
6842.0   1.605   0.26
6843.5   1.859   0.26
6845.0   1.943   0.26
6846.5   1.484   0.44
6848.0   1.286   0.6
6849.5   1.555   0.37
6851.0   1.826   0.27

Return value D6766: 8.5 angstrom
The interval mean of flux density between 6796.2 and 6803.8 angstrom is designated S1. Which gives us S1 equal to 1.8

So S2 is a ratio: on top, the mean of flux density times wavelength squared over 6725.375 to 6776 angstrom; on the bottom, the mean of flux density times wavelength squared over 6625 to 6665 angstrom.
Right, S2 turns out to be 1.1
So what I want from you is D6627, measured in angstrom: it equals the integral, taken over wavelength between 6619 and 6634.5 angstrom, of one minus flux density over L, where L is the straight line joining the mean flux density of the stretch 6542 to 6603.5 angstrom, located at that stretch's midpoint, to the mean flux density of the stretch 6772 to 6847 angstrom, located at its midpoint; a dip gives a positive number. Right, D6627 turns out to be 7.1 angstrom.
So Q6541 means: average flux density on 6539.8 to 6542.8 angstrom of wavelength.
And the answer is 1.77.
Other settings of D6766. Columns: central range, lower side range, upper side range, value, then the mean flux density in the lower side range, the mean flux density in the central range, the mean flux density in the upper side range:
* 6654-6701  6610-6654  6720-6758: 2.93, 1.72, 1.7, 1.93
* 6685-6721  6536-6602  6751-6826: 5.00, 3.6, 2.07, 1.68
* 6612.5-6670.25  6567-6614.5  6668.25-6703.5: 3.57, 2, 1.71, 1.68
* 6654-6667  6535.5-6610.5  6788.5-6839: 5.04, 3.35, 1.68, 1.68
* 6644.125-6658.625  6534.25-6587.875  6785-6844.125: 7.25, 4.02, 1.6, 1.68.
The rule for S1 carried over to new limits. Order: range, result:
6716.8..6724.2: 2.45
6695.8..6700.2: 1.77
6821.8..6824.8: 1.43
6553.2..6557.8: 1.47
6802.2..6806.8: 1.67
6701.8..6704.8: 1.68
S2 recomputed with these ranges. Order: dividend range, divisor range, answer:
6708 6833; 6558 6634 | 0.60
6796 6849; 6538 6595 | 0.47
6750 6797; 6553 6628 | 0.54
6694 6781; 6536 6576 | 0.47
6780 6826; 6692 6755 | 0.83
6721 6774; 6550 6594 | 0.45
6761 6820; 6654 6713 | 1.03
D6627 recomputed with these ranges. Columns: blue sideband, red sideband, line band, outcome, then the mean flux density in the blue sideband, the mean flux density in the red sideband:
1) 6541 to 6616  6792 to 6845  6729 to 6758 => 2.82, 3.34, 1.71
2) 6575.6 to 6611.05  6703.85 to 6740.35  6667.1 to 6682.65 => 3.36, 2.11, 2.35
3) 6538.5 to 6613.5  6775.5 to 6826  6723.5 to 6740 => -0.37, 3.35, 1.66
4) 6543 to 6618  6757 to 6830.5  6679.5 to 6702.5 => 7.71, 3.34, 1.67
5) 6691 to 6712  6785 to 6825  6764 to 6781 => -0.18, 1.67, 1.68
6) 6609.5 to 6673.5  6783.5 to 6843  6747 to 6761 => -0.13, 1.7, 1.67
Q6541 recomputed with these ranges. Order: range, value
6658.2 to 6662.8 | 1.8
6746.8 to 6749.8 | 1.58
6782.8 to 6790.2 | 1.4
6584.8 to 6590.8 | 2.14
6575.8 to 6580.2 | 1.75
